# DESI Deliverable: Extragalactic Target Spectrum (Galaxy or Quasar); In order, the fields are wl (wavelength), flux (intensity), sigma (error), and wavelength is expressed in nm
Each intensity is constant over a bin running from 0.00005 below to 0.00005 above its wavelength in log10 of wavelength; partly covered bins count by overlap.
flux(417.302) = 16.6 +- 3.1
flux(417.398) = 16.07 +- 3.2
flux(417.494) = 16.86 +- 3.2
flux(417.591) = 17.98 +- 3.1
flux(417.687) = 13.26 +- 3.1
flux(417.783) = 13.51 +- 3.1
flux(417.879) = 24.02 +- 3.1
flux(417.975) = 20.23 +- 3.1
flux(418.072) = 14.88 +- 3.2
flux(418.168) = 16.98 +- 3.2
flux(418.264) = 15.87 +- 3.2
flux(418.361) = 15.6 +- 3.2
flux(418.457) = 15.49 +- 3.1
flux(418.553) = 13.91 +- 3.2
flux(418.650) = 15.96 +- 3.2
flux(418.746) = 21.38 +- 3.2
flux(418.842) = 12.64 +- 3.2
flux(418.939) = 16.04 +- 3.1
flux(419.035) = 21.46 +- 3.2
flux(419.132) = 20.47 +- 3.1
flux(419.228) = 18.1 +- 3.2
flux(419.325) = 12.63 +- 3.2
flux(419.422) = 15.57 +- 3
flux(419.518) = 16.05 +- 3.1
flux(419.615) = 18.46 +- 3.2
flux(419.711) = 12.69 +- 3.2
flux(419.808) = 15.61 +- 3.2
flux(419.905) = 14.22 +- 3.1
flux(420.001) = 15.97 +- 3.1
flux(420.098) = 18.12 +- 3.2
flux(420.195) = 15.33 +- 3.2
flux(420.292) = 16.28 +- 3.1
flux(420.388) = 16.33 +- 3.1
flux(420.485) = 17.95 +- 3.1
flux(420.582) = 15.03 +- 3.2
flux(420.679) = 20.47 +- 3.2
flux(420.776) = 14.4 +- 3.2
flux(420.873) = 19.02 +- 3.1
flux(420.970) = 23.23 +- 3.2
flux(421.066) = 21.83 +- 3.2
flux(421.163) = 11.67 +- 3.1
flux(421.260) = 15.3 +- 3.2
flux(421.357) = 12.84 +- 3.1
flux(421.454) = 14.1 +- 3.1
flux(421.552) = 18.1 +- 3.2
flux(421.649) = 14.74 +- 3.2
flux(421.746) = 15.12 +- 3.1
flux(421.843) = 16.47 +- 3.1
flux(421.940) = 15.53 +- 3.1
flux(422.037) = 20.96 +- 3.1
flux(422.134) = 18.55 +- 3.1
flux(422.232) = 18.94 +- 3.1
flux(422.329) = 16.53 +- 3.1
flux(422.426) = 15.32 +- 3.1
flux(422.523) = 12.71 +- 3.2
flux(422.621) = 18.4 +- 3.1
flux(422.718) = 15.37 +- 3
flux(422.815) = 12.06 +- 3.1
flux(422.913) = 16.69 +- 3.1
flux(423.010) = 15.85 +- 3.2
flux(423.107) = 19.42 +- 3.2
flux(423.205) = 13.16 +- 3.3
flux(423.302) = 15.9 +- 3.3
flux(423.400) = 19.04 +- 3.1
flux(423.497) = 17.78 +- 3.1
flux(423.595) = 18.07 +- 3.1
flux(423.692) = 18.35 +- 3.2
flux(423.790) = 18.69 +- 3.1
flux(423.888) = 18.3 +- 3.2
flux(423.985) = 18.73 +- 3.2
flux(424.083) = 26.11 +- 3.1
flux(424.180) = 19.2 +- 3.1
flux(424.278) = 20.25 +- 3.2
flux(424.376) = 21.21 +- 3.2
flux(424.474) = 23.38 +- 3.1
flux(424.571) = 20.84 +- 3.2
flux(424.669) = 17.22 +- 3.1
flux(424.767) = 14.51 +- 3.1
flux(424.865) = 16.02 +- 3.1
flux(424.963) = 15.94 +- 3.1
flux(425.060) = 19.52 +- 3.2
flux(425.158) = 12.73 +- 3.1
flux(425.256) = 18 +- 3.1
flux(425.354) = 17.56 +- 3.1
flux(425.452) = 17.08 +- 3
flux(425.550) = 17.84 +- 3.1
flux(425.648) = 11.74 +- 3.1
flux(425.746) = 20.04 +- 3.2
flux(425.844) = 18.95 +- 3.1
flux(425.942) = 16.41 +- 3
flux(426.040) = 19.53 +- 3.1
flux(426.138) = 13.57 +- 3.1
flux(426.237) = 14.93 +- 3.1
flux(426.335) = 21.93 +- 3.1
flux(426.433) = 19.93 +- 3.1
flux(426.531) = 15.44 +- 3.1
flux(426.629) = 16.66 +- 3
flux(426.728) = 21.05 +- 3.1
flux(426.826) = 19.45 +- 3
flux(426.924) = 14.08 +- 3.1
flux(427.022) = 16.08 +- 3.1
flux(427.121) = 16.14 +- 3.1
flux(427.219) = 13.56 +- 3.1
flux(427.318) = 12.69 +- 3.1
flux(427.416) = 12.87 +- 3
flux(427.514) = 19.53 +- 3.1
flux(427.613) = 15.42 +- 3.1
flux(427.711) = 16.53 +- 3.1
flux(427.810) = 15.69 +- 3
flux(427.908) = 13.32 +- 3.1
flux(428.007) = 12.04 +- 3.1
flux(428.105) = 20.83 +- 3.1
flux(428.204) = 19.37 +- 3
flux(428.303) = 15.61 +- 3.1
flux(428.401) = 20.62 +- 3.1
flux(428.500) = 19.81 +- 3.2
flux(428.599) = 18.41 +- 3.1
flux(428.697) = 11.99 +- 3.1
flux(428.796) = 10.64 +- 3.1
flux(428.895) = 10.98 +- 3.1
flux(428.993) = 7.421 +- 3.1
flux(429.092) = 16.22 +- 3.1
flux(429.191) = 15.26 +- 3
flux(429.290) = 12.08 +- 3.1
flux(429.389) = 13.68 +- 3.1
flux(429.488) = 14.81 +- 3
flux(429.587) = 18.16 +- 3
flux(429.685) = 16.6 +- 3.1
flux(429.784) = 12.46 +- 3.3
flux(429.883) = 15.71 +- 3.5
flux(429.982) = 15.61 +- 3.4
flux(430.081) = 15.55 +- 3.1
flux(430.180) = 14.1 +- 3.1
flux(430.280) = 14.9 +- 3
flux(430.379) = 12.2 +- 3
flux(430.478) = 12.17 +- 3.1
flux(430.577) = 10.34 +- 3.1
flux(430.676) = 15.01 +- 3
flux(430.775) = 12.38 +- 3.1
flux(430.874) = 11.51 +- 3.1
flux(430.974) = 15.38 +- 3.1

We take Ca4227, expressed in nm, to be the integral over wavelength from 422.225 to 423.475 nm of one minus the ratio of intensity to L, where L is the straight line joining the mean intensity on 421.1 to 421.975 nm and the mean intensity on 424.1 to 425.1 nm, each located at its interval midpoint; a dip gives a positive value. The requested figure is 0.050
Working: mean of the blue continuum 15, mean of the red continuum 19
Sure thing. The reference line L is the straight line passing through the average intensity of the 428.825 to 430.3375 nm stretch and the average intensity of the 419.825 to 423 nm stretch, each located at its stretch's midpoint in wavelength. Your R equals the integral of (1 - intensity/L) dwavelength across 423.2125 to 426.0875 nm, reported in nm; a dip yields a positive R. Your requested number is -0.480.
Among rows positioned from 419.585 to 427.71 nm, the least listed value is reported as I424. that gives 11.67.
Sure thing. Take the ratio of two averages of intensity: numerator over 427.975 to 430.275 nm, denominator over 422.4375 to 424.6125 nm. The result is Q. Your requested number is 0.84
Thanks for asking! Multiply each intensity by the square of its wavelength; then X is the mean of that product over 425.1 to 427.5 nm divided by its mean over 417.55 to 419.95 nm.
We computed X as 1.04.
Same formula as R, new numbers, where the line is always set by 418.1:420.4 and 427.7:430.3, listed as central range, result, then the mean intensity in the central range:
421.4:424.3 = -0.257 nm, 17.2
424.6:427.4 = -0.226 nm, 16.7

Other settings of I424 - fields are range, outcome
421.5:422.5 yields 14.74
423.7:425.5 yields 12.73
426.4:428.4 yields 12.04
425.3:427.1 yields 11.74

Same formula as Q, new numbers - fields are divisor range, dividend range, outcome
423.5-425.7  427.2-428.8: 0.88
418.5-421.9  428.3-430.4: 0.89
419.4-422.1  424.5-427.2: 1.04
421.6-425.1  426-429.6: 0.90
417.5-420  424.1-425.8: 1.09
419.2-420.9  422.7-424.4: 1.11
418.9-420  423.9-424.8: 1.23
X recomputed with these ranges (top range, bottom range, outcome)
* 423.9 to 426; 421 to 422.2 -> 1.13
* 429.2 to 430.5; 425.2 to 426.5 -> 0.85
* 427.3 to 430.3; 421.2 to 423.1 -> 0.98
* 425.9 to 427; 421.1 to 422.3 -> 1.11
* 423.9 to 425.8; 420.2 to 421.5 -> 1.11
